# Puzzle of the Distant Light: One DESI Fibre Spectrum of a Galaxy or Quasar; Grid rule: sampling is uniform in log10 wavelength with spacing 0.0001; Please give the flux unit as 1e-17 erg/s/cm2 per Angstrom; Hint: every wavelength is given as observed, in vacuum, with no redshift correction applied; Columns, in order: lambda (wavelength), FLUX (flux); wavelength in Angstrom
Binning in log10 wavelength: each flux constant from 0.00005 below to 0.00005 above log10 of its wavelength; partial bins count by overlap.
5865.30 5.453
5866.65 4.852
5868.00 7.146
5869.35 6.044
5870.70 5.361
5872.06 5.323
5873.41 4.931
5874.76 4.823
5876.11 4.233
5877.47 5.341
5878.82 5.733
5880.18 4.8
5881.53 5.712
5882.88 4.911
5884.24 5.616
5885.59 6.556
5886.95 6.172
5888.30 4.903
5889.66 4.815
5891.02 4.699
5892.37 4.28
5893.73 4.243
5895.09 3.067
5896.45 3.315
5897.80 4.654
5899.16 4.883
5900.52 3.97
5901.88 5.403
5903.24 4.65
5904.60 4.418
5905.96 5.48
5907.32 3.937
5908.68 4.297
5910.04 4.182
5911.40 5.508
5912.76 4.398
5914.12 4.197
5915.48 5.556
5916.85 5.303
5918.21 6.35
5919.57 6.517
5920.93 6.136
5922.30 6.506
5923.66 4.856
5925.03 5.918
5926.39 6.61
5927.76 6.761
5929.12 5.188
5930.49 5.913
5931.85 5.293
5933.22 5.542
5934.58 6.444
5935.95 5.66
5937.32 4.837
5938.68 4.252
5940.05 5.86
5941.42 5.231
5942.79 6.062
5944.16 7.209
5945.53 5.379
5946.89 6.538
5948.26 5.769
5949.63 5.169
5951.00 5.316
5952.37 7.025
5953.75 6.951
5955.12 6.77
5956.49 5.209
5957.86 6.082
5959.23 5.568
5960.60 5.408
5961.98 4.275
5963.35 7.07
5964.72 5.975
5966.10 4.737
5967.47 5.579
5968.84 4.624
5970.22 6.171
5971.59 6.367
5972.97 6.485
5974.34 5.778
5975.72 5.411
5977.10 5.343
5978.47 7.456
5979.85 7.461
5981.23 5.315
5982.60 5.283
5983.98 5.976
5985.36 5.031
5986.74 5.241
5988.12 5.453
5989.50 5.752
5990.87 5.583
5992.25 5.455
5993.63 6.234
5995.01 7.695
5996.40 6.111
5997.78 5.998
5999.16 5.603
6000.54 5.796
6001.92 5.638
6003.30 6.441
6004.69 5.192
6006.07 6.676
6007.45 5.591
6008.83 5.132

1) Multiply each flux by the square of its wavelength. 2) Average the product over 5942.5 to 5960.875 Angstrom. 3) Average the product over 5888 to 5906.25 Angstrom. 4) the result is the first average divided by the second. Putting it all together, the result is 1.38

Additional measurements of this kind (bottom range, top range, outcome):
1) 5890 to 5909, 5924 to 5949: 1.34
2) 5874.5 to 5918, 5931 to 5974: 1.22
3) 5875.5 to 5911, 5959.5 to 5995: 1.24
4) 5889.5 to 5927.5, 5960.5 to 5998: 1.21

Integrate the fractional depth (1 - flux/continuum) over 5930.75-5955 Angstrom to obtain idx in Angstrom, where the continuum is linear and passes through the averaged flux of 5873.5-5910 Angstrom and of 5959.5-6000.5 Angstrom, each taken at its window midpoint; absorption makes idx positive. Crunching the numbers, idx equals -1.9 Angstrom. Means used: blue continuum 4.79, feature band 5.82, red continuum 5.82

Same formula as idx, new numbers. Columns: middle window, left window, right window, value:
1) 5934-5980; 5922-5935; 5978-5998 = 0.6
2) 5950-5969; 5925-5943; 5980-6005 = -0.2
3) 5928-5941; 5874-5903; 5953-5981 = 0.0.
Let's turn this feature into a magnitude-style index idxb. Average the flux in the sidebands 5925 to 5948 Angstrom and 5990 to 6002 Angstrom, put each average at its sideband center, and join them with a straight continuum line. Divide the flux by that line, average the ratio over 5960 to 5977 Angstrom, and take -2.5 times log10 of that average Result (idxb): 0.05 mag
